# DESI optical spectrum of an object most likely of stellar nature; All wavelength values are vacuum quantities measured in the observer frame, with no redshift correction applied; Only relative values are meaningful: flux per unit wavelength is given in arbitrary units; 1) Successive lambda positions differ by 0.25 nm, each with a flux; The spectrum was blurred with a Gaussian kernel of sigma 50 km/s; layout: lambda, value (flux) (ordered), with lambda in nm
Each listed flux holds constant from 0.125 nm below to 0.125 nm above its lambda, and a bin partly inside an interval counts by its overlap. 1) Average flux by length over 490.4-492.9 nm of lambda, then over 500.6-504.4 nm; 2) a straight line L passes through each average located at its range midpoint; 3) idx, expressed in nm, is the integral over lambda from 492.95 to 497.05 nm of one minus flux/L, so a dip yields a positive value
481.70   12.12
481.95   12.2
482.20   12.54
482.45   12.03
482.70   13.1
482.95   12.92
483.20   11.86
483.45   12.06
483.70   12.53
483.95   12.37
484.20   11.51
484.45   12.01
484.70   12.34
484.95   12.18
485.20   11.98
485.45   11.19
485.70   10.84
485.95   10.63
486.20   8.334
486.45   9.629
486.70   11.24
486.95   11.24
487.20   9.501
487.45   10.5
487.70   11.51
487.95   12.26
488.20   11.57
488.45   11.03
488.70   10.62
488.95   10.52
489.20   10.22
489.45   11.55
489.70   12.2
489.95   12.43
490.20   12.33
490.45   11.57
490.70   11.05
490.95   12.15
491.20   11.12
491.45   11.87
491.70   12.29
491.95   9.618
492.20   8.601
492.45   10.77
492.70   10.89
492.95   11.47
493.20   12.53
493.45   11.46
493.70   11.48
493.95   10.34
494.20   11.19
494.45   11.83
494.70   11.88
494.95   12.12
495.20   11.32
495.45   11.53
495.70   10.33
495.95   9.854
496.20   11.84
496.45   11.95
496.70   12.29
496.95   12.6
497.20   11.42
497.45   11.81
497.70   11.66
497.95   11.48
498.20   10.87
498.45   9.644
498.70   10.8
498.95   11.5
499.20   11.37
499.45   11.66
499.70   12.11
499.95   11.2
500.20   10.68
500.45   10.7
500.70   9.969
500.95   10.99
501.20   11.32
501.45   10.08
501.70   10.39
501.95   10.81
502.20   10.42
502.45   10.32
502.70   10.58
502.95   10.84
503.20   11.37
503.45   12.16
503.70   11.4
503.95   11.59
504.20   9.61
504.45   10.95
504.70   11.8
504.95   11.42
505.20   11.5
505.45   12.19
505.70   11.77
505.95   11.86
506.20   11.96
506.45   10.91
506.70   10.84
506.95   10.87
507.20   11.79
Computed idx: -0.22 nm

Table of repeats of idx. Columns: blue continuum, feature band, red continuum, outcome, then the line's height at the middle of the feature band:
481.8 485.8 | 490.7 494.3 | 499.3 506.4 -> 0.17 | 11.7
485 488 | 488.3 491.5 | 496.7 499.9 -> -0.14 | 10.9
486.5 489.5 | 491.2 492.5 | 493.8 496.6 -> 0.05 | 11.1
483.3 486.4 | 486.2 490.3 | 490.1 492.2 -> 0.12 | 11.4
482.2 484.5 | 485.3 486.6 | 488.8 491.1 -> 0.20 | 12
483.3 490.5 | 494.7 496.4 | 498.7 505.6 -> -0.01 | 11.2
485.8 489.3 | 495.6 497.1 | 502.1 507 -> -0.08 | 10.9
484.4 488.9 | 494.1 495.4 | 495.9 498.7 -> -0.04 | 11.3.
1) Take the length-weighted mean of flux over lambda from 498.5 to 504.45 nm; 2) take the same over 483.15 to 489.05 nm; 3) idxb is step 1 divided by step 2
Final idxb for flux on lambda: 1.0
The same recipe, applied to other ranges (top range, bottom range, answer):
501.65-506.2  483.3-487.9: 1.00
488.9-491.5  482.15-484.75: 0.94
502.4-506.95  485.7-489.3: 1.06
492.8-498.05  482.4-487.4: 1.01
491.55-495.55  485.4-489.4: 1.05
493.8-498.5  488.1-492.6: 1.02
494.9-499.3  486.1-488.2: 1.07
